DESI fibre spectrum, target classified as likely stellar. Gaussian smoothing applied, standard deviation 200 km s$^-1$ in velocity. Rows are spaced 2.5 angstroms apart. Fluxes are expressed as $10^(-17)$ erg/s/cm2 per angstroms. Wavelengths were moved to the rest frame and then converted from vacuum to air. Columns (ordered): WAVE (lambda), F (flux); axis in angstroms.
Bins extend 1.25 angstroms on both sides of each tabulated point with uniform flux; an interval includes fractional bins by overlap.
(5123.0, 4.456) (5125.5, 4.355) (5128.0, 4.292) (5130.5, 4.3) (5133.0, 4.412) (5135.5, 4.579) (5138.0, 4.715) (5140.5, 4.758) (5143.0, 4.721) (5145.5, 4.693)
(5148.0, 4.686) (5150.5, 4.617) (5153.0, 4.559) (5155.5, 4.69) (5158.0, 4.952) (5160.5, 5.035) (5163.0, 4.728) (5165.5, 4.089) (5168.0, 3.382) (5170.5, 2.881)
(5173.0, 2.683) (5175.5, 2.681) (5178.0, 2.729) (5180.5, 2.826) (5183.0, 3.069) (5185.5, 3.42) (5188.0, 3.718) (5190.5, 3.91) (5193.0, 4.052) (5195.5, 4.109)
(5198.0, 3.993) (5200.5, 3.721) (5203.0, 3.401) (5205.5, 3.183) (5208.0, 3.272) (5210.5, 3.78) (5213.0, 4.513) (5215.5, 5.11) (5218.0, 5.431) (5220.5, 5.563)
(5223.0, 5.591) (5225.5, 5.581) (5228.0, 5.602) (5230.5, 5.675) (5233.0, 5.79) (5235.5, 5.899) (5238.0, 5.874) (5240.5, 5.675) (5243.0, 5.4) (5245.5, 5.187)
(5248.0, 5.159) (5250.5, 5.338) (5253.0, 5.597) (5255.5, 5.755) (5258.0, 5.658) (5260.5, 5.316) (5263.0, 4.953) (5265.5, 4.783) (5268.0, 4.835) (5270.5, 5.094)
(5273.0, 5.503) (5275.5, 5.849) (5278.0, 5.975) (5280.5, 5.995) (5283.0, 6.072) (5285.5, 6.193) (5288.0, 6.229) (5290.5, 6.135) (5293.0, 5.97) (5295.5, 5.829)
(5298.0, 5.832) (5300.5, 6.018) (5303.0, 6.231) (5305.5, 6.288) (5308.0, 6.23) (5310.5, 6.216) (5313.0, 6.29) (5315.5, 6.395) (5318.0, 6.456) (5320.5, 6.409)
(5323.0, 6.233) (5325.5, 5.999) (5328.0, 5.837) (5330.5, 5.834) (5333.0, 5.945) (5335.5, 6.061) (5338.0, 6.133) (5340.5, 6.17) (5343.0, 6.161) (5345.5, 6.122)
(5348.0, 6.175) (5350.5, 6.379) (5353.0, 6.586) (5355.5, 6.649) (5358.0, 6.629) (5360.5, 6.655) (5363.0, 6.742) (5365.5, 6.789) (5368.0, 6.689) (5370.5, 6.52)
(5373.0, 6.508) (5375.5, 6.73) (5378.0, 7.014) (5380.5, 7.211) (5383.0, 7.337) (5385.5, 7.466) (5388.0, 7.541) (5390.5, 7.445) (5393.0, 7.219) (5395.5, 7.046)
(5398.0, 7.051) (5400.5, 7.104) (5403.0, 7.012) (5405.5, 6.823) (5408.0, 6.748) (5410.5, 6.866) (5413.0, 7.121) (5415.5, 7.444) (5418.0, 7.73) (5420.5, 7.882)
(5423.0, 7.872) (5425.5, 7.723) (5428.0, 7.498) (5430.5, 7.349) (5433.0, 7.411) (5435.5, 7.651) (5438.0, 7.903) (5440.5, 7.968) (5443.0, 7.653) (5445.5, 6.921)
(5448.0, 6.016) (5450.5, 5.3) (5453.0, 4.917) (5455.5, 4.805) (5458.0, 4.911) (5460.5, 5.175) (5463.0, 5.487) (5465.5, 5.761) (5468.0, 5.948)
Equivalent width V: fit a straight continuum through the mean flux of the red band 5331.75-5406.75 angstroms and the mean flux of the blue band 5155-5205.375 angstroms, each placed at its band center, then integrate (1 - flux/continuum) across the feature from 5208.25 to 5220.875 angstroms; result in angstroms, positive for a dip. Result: -1.4 angstroms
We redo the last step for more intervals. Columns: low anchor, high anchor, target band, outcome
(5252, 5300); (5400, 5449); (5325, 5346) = 1.0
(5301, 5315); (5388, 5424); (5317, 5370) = 2.3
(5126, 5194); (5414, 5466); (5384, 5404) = -3.0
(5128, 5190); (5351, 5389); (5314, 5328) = -0.1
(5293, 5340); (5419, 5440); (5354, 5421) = 0.7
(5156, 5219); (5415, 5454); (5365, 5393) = -2.6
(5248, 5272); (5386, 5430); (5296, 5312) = -0.7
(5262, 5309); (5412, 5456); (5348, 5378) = -0.7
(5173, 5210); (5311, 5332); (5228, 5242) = -4.6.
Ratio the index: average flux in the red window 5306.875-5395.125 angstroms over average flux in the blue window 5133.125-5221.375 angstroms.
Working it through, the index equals 1.6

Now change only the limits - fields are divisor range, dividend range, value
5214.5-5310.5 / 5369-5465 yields 1.22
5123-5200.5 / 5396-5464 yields 1.69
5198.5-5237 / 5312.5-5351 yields 1.28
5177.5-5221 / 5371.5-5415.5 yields 1.83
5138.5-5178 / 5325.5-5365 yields 1.50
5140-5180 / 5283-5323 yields 1.51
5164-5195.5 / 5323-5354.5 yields 1.84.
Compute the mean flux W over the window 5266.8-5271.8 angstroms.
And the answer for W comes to 4.97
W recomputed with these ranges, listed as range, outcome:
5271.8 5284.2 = 5.88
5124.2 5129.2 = 4.33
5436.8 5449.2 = 7.29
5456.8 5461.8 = 5.05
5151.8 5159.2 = 4.73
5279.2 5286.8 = 6.09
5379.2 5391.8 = 7.4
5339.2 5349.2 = 6.16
